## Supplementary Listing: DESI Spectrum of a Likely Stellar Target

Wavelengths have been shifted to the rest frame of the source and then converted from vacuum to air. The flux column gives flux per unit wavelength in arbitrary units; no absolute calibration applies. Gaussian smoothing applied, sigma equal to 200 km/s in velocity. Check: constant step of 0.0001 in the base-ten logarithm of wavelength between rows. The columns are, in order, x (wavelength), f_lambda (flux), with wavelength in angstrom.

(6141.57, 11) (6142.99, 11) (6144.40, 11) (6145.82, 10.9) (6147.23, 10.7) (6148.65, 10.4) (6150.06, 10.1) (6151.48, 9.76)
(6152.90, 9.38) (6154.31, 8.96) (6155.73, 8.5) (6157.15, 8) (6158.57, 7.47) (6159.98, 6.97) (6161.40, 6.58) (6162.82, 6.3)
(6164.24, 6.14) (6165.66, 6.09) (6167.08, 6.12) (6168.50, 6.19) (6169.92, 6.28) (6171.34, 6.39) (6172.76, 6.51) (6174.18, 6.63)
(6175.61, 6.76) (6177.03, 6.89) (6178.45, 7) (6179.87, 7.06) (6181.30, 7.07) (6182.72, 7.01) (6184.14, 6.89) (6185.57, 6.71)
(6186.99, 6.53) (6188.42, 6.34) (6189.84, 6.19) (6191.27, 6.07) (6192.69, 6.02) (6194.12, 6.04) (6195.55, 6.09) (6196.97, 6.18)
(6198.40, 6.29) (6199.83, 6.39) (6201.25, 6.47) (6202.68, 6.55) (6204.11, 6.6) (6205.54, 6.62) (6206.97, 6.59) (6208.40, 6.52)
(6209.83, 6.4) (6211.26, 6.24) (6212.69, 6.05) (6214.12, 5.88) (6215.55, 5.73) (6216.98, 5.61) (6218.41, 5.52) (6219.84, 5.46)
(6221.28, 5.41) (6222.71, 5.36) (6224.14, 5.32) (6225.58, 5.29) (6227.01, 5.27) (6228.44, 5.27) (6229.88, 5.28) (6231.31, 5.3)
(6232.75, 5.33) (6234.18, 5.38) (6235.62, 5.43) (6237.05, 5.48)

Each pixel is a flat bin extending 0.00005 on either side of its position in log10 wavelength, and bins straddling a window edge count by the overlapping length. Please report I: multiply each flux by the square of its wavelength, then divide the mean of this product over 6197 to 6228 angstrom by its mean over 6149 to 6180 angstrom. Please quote 0.83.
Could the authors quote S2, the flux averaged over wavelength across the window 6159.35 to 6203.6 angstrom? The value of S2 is 6.47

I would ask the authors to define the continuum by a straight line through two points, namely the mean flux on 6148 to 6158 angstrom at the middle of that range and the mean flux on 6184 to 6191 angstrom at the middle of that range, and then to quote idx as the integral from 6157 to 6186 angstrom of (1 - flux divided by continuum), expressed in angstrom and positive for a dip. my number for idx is 3.8 angstrom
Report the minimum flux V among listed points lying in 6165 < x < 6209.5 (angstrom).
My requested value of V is 6.02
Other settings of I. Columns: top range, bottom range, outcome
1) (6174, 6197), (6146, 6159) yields 0.71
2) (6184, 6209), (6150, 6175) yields 0.89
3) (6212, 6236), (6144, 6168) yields 0.67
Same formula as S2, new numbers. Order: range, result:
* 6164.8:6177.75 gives 6.43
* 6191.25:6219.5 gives 6.19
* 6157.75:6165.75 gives 6.65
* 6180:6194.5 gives 6.52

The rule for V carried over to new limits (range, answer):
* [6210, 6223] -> 5.36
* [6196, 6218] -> 5.61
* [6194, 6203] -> 6.04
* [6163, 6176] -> 6.09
